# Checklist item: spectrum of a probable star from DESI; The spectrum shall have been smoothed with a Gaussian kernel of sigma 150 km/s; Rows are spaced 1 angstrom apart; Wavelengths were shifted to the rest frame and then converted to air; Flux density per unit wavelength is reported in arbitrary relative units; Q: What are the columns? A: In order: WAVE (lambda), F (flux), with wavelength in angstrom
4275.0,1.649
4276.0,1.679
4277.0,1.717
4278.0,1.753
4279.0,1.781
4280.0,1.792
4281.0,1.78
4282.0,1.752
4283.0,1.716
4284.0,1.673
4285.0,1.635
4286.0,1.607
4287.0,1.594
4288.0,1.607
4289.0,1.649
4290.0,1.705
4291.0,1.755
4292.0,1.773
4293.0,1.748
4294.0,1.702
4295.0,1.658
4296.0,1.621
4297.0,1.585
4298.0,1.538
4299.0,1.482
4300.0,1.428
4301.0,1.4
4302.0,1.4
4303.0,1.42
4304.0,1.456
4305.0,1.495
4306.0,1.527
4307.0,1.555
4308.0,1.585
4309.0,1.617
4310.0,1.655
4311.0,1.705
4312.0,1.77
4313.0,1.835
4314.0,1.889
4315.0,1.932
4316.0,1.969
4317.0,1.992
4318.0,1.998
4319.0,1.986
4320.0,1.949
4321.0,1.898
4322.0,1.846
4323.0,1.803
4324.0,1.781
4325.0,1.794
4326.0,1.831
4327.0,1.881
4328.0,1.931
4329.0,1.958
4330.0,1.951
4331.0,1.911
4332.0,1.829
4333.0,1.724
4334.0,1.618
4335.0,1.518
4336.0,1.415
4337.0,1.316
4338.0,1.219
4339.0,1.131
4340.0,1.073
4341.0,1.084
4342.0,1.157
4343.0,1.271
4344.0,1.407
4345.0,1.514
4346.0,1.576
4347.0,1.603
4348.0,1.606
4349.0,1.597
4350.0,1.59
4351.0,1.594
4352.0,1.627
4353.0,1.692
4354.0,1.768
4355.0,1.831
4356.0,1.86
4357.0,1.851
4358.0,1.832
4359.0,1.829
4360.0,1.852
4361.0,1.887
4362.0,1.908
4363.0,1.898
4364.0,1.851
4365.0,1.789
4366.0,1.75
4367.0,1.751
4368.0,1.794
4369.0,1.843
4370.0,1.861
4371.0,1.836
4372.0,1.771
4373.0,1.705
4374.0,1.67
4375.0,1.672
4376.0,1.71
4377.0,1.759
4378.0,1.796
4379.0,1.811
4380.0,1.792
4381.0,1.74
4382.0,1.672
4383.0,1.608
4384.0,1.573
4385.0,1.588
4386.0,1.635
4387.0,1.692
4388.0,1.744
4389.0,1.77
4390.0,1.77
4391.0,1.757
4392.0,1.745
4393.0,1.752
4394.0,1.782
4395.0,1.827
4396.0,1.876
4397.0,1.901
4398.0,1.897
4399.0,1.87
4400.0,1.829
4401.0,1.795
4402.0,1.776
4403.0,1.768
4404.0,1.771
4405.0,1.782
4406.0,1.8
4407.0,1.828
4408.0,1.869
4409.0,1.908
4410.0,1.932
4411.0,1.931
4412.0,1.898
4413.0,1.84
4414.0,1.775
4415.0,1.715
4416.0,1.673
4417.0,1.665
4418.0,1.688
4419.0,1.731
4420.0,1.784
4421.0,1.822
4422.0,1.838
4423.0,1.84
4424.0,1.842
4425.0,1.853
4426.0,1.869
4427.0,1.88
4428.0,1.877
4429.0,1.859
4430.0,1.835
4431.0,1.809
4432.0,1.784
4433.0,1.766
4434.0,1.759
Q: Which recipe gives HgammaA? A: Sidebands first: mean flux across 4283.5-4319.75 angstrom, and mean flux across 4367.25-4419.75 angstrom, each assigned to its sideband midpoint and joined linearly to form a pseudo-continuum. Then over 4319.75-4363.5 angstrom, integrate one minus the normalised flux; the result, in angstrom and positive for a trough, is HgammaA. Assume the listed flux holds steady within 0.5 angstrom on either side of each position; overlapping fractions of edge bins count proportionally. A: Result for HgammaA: 1.3 angstrom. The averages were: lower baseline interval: 1.67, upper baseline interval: 1.77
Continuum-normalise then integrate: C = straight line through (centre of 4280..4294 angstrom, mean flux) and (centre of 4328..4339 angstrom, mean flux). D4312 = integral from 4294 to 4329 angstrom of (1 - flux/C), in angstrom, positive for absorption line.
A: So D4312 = -1.1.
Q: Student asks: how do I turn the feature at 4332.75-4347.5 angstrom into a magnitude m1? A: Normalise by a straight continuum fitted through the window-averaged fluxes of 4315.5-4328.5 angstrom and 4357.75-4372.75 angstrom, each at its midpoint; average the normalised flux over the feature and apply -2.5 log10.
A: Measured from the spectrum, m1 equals 0.34 mag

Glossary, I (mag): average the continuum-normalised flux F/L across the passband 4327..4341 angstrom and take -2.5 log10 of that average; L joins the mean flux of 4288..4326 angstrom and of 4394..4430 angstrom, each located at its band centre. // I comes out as 0.101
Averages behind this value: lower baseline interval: 1.7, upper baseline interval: 1.82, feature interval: 1.58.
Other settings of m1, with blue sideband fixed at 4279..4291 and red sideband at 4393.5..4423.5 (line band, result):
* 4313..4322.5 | -0.13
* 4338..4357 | 0.17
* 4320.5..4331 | -0.08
